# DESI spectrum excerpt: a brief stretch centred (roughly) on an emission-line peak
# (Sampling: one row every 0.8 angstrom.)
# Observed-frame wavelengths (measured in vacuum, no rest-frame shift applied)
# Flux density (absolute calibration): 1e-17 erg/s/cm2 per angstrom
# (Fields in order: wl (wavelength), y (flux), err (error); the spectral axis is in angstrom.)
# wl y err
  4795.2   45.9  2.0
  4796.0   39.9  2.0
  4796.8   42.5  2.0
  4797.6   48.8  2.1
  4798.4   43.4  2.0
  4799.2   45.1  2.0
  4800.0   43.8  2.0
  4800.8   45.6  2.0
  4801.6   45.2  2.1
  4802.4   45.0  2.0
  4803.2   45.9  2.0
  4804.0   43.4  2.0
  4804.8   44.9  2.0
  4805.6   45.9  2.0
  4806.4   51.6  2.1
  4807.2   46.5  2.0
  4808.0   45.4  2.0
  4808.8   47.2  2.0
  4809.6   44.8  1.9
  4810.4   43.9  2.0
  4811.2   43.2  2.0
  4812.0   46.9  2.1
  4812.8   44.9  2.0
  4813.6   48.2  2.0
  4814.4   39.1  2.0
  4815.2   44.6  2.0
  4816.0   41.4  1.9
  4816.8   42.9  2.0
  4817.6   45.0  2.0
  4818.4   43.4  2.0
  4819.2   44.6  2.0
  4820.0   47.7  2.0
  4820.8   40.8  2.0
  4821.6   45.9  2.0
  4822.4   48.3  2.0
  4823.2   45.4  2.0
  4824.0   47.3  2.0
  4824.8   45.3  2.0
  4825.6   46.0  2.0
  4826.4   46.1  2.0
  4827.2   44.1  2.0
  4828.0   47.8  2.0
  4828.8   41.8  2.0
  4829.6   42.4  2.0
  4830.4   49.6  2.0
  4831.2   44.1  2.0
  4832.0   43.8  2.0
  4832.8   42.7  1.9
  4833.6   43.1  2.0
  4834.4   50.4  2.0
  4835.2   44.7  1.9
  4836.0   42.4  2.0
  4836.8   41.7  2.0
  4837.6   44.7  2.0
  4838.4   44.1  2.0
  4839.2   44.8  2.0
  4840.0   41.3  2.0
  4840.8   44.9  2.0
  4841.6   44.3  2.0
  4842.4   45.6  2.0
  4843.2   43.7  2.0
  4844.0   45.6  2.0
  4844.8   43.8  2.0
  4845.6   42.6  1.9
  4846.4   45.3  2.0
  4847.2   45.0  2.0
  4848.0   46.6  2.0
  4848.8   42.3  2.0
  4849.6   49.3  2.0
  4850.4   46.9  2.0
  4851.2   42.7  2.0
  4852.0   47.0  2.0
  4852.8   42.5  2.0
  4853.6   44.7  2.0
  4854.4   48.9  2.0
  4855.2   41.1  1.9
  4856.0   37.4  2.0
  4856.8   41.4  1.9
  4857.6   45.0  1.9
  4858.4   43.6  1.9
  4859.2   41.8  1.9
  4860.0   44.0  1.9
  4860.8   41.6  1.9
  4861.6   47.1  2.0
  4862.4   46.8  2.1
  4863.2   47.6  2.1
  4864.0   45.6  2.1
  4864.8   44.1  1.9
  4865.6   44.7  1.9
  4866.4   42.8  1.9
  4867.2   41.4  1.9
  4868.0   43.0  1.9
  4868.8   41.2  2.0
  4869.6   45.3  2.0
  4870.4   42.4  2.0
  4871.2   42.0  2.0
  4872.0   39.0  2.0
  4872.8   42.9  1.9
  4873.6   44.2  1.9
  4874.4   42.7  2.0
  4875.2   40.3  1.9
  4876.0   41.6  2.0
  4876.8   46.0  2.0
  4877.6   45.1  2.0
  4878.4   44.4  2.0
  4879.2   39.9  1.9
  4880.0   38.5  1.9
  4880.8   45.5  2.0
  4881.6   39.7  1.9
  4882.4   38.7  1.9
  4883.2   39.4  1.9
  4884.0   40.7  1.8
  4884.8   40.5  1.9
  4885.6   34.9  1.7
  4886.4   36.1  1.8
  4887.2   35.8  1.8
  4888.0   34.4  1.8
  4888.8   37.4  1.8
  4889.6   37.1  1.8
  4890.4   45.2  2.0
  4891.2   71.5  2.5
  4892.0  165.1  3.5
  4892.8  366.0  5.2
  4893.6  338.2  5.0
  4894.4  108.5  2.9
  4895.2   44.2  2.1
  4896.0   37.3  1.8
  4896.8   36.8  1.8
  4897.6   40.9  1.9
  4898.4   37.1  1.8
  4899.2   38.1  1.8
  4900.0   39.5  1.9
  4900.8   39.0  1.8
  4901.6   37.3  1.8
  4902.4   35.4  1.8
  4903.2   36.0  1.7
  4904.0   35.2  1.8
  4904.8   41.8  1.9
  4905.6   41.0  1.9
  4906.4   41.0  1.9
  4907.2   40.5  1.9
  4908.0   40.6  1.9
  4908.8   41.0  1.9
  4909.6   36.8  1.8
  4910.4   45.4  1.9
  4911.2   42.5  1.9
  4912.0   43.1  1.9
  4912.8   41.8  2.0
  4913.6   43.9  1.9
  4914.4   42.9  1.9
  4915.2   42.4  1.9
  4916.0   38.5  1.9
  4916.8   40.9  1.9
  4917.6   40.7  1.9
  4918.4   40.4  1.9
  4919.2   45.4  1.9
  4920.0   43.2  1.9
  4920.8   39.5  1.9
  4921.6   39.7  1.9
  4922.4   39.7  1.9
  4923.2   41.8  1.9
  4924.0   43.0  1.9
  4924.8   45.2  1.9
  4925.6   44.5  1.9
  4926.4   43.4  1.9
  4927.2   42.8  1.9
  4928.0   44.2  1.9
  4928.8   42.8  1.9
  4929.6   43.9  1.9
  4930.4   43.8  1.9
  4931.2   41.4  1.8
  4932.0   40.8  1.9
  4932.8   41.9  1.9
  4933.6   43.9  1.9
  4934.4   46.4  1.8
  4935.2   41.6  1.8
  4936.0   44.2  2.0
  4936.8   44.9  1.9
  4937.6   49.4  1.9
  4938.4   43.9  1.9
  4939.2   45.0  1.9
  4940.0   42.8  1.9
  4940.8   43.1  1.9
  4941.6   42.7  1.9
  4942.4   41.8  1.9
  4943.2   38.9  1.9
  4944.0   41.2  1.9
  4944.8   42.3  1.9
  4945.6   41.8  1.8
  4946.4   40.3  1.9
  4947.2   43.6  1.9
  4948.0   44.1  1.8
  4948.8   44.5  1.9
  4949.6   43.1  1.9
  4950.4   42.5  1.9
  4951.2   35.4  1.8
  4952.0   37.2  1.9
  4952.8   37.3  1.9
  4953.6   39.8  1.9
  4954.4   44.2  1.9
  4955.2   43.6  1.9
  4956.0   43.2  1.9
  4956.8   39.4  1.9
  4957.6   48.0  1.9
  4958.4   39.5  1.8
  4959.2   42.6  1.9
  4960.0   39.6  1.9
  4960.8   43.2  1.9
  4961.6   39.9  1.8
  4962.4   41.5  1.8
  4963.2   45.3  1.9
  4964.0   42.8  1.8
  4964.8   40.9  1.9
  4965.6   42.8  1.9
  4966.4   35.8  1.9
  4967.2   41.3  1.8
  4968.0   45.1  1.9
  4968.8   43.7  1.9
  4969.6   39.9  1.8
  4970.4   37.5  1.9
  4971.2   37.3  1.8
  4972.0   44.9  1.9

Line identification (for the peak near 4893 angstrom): H-beta 4861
